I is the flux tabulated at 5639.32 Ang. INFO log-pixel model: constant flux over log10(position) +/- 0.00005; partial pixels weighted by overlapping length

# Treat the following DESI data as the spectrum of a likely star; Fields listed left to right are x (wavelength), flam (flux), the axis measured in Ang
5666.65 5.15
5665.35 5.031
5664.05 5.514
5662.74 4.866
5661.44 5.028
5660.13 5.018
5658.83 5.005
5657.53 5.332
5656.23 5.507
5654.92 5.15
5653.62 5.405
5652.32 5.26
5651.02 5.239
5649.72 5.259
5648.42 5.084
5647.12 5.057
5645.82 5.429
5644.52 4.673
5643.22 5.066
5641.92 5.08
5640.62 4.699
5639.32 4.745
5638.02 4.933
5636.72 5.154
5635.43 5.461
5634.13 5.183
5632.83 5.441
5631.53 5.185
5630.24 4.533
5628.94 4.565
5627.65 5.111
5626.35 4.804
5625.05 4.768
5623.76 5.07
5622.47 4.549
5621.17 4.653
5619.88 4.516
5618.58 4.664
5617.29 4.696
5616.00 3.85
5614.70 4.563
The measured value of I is 4.745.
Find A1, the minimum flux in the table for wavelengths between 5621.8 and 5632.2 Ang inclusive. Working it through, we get 4.533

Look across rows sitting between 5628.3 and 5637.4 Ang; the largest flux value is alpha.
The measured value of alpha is 5.461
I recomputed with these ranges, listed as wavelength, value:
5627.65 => 5.111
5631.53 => 5.185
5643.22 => 5.066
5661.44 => 5.028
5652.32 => 5.26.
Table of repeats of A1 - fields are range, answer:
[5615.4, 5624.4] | 3.85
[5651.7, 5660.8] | 5.005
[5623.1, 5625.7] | 4.768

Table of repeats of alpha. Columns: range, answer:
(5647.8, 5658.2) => 5.507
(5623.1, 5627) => 5.07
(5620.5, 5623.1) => 4.653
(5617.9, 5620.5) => 4.664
